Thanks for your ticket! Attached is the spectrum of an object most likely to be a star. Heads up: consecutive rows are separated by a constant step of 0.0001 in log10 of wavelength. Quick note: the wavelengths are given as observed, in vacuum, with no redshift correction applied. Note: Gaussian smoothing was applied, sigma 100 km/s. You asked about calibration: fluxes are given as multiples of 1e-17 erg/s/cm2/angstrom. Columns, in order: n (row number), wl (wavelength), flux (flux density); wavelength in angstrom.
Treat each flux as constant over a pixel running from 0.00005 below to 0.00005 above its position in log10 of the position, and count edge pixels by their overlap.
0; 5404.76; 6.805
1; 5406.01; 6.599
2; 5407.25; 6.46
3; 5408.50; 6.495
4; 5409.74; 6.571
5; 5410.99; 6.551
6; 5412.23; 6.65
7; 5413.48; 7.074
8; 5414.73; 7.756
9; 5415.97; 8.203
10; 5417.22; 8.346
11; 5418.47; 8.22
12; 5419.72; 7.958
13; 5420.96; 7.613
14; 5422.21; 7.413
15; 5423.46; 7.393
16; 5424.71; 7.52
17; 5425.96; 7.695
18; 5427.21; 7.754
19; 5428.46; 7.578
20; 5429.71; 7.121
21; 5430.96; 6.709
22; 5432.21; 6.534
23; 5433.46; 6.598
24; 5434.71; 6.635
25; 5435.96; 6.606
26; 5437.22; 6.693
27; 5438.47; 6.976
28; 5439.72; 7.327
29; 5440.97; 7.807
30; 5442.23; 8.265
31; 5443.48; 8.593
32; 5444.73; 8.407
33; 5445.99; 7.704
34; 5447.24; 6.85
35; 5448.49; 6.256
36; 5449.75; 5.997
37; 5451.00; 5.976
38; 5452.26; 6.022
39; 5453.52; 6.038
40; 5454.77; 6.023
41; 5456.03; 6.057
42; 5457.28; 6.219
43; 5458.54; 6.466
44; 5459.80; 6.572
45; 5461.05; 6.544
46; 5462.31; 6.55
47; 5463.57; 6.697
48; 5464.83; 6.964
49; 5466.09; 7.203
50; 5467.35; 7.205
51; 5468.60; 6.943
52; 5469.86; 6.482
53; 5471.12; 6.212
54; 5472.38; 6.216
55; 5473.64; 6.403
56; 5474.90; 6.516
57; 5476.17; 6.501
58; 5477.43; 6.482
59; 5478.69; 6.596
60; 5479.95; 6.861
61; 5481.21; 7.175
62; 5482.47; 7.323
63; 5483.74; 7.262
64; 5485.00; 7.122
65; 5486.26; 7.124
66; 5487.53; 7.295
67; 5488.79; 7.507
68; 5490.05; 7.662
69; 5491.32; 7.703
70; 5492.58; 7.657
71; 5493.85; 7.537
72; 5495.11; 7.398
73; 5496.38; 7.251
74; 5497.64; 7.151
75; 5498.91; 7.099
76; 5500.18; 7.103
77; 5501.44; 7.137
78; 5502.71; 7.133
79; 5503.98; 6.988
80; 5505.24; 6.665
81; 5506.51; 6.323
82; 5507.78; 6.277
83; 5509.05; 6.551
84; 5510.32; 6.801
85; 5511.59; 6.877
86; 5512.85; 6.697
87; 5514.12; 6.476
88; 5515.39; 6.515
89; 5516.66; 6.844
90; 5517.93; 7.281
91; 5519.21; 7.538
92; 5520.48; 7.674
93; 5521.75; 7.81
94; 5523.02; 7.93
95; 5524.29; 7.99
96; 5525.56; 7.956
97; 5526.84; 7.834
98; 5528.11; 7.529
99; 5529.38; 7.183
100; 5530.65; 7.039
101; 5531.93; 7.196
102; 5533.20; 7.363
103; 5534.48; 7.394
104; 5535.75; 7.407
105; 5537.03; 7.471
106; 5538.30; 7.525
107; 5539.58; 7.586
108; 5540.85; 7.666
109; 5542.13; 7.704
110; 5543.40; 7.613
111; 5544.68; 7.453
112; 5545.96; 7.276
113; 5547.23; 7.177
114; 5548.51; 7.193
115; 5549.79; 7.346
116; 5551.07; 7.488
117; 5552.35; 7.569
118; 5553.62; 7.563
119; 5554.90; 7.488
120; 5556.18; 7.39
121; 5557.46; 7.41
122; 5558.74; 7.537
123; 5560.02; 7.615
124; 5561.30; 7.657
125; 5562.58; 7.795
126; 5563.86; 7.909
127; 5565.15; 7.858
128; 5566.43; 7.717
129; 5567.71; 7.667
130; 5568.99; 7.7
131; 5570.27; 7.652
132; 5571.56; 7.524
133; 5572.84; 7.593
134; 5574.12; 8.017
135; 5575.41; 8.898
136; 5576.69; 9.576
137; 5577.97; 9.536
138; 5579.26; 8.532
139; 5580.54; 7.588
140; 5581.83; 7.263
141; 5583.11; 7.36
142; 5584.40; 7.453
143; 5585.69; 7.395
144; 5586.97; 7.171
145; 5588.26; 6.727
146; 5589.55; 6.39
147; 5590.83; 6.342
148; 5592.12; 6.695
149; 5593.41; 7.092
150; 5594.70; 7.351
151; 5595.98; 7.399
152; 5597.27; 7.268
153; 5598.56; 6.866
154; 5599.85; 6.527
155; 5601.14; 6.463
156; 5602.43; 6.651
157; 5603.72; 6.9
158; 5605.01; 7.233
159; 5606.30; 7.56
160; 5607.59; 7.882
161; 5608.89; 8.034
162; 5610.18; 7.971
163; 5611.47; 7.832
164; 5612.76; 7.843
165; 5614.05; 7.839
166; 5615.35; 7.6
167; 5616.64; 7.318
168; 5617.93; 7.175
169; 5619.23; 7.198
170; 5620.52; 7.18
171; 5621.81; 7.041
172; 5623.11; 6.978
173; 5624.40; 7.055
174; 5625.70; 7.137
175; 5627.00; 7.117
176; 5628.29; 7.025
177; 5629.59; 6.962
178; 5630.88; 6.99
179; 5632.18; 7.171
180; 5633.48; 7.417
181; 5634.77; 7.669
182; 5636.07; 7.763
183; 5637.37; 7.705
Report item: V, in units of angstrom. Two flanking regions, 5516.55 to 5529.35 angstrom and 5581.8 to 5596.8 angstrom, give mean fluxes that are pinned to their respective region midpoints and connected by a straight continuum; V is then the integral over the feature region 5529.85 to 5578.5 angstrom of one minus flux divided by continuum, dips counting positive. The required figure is -2.05 angstrom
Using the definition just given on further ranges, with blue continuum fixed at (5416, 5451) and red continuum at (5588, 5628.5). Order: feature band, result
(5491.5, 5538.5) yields 0.4 angstrom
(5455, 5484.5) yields 2.6 angstrom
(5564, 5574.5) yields -0.7 angstrom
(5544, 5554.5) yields -0.2 angstrom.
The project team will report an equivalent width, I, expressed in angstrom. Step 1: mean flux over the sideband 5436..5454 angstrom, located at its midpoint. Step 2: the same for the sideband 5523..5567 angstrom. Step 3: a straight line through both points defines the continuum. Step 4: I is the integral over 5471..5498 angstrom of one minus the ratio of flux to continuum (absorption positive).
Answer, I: 0.7 angstrom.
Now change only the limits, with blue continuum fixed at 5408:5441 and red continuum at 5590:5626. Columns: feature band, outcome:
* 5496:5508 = 0.51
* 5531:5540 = -0.21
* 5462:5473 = 0.79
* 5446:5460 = 1.86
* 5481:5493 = -0.24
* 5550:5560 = -0.36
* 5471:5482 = 1.01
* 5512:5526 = -0.17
